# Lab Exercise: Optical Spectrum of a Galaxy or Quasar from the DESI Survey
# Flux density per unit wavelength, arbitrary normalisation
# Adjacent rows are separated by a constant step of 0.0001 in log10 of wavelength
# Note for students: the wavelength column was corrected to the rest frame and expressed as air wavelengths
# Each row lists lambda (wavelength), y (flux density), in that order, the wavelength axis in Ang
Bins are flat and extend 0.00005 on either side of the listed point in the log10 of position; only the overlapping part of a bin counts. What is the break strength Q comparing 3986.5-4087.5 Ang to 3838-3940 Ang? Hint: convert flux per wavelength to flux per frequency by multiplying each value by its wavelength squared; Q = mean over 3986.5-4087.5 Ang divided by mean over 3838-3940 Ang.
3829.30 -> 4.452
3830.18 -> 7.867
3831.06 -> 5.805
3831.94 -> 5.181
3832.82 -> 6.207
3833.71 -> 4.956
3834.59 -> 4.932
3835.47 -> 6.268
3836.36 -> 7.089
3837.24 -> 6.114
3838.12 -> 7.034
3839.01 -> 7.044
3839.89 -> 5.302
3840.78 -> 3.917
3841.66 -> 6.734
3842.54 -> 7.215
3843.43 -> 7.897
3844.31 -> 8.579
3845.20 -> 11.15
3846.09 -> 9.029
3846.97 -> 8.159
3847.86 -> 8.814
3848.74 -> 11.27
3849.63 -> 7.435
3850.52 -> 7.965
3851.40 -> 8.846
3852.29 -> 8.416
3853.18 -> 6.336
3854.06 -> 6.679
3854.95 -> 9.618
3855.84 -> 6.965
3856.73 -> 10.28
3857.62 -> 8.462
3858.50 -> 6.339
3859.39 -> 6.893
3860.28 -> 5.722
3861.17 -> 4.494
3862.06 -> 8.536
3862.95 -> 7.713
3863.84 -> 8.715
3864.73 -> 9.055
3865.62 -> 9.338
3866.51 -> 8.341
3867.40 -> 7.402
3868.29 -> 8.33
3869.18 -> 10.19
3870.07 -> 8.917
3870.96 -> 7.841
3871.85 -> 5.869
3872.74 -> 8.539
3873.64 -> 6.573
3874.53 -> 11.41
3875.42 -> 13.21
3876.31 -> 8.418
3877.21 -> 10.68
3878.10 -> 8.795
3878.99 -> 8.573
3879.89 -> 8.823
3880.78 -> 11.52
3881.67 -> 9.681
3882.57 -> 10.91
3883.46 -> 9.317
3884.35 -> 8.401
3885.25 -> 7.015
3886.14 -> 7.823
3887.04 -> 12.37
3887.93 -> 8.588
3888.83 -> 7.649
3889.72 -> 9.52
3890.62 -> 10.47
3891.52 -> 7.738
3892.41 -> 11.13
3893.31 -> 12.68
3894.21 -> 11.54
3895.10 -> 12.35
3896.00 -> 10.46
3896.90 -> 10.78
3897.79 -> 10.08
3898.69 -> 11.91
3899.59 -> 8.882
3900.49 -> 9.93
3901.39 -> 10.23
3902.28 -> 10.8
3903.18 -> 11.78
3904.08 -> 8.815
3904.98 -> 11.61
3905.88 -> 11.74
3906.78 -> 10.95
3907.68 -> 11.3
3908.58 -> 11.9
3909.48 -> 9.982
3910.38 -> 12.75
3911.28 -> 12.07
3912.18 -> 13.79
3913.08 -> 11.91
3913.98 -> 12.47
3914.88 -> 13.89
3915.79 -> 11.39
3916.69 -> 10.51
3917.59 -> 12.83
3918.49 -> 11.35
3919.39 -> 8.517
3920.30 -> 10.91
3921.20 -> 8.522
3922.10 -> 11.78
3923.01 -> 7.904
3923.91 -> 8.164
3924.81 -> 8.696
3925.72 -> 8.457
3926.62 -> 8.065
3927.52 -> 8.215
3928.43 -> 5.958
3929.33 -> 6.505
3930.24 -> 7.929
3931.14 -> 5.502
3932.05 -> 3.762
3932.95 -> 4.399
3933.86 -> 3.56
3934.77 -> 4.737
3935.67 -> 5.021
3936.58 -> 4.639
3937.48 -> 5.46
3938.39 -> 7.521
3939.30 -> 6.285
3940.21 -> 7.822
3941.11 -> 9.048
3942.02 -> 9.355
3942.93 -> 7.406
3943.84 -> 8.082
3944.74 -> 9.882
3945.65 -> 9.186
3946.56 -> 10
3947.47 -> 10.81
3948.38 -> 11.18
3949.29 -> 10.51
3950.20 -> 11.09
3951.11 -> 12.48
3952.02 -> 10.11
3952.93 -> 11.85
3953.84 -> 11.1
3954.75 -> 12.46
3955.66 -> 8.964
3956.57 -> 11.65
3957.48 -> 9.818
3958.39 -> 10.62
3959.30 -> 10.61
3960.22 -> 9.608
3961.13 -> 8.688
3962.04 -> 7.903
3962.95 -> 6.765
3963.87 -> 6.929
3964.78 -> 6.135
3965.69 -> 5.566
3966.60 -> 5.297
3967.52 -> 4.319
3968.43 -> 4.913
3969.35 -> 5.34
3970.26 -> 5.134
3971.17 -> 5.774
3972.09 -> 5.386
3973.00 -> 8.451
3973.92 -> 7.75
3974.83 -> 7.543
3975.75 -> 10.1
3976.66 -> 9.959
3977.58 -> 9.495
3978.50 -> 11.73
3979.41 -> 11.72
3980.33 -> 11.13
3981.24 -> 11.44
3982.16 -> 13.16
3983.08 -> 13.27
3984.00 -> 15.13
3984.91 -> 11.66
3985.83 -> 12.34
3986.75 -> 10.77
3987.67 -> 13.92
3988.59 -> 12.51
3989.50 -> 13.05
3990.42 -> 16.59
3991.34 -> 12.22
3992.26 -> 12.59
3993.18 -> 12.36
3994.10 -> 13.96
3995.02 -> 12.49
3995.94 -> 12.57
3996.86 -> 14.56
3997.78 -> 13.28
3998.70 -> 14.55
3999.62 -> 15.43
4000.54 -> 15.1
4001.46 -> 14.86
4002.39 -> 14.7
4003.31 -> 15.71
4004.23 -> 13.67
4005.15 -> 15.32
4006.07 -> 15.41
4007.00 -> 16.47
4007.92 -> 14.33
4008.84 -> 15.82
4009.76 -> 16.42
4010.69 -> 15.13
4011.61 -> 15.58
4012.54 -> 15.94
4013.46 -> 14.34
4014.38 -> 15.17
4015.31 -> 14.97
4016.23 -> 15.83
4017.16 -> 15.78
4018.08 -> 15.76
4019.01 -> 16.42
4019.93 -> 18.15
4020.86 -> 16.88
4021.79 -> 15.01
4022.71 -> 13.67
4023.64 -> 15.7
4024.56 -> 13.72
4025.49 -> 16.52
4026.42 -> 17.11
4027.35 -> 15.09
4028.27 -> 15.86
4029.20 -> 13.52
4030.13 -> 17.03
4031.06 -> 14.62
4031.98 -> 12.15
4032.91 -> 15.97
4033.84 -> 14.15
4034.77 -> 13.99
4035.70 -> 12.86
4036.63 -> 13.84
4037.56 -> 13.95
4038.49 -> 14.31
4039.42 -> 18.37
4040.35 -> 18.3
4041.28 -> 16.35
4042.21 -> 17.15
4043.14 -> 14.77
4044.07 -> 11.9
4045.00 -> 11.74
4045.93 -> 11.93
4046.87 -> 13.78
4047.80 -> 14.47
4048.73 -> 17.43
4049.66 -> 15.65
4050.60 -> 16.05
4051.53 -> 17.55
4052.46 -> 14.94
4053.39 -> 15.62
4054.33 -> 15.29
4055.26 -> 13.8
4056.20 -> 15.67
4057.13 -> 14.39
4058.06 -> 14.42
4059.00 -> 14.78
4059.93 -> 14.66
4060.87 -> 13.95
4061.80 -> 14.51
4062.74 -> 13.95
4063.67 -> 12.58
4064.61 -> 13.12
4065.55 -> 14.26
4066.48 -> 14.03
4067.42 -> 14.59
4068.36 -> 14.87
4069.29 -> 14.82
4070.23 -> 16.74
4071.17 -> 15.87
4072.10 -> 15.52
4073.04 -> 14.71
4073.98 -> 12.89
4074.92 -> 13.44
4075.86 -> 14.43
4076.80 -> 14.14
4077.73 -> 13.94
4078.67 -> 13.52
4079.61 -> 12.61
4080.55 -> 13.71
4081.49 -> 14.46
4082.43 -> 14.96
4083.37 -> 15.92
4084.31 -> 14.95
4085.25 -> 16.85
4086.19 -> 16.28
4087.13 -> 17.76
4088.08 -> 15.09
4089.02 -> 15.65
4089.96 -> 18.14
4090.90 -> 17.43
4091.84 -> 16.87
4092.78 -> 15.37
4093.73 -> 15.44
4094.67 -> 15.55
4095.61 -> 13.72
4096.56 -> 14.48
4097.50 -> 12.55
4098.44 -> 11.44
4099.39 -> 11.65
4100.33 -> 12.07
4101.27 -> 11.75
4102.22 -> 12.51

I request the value 1.79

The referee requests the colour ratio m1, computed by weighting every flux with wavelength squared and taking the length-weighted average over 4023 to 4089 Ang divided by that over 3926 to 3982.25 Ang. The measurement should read 1.89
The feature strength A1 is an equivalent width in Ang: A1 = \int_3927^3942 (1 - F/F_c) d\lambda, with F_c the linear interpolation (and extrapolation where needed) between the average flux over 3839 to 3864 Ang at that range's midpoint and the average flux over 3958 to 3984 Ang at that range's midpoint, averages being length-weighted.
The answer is 3.9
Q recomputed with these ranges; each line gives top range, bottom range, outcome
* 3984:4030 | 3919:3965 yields 1.80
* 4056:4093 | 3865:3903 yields 1.70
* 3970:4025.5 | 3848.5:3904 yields 1.56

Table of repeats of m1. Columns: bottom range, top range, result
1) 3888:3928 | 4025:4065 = 1.50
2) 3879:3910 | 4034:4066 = 1.55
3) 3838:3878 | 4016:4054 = 2.04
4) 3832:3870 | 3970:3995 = 1.57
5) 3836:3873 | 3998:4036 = 2.11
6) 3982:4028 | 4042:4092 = 1.05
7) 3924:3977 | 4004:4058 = 1.99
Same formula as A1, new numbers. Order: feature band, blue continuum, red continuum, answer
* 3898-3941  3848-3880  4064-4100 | 3.16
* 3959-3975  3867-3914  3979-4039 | 7.63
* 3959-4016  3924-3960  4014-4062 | 0.53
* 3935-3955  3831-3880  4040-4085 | 3.25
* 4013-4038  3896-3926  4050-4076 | -2.52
